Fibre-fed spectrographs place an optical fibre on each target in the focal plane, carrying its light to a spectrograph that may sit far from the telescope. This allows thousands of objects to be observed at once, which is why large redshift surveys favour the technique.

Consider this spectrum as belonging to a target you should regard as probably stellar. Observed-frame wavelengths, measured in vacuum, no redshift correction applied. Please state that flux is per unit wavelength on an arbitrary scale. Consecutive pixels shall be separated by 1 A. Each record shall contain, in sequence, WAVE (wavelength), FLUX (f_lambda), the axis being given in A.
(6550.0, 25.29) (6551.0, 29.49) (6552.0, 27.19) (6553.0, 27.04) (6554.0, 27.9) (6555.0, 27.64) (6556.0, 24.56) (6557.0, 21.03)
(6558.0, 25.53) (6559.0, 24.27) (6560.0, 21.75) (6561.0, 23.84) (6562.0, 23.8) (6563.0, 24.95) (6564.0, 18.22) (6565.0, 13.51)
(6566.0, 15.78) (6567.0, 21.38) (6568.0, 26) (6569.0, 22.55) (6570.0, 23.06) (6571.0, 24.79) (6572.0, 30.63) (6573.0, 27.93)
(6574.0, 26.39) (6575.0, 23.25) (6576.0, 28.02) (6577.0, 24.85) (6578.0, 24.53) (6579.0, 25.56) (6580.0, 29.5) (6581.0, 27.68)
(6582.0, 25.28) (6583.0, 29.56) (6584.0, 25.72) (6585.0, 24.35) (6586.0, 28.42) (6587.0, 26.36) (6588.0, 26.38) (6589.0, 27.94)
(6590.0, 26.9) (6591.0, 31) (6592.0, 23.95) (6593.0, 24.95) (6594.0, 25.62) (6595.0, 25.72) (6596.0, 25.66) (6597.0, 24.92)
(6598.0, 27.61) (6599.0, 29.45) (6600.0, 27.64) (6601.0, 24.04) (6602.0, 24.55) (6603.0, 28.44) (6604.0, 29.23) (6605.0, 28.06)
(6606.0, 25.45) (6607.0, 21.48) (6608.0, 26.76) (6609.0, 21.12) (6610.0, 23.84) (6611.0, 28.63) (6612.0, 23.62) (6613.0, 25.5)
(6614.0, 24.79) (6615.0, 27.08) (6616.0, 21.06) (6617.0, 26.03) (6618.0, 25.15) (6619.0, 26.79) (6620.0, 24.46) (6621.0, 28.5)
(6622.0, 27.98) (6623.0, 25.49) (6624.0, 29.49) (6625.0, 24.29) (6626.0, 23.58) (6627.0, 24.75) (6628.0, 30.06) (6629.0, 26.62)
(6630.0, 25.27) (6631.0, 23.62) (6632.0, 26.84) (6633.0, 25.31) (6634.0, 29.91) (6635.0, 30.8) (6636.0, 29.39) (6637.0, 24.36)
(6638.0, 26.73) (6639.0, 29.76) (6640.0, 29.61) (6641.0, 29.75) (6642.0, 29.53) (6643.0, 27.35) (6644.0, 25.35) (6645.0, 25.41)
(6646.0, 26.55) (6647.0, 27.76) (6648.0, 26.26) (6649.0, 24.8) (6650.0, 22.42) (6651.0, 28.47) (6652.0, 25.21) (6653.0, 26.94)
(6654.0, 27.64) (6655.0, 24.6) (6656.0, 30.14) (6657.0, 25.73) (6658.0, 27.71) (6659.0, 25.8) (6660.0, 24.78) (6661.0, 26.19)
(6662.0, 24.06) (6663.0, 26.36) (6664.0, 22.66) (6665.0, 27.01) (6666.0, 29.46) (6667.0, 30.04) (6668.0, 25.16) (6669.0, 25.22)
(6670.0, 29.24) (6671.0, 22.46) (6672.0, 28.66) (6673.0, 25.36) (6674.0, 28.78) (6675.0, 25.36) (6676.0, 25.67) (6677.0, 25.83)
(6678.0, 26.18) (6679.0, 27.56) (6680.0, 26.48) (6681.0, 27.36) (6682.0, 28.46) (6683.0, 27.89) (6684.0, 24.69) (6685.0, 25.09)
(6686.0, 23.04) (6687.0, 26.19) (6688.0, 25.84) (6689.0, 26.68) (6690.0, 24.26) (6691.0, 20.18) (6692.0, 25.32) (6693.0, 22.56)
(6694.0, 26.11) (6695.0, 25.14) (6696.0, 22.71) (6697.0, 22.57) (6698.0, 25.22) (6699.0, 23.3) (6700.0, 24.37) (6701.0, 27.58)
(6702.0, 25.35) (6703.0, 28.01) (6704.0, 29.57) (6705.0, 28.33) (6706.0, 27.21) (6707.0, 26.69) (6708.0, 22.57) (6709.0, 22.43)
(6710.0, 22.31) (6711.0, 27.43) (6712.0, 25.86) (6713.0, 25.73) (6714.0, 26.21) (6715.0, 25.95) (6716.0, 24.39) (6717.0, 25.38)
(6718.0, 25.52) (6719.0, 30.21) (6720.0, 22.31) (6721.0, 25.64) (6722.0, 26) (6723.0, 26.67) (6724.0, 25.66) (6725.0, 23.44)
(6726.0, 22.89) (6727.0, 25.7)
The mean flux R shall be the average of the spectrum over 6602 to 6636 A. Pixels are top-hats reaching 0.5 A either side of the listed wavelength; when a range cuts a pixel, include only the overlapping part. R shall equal 26.1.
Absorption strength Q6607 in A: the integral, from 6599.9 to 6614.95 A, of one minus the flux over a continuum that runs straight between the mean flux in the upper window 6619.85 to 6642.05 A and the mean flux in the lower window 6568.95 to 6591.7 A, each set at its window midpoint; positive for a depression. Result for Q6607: 0.8 A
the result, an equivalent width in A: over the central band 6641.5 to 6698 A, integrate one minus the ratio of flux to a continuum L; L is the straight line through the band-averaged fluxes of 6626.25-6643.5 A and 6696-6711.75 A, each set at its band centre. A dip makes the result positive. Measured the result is 1.1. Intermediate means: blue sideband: 27.6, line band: 26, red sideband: 25.4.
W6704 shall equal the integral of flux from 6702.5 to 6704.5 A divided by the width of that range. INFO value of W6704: 28.8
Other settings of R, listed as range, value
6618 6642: 27.1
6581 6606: 26.7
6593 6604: 26.4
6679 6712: 25.4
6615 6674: 26.6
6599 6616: 25.6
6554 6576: 23.6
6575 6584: 26.6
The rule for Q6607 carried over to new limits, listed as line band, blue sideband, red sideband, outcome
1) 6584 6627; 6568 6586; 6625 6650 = 0.8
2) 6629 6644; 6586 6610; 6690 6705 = -1.1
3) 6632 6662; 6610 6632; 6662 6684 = -0.9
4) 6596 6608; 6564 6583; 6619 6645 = -0.3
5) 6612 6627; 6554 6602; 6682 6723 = -0.2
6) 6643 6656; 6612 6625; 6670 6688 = 0.0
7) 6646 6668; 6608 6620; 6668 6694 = -0.8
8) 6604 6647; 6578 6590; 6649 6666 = 0.0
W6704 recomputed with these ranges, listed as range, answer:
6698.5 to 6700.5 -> 23.8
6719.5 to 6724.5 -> 25.3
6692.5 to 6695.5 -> 24.6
